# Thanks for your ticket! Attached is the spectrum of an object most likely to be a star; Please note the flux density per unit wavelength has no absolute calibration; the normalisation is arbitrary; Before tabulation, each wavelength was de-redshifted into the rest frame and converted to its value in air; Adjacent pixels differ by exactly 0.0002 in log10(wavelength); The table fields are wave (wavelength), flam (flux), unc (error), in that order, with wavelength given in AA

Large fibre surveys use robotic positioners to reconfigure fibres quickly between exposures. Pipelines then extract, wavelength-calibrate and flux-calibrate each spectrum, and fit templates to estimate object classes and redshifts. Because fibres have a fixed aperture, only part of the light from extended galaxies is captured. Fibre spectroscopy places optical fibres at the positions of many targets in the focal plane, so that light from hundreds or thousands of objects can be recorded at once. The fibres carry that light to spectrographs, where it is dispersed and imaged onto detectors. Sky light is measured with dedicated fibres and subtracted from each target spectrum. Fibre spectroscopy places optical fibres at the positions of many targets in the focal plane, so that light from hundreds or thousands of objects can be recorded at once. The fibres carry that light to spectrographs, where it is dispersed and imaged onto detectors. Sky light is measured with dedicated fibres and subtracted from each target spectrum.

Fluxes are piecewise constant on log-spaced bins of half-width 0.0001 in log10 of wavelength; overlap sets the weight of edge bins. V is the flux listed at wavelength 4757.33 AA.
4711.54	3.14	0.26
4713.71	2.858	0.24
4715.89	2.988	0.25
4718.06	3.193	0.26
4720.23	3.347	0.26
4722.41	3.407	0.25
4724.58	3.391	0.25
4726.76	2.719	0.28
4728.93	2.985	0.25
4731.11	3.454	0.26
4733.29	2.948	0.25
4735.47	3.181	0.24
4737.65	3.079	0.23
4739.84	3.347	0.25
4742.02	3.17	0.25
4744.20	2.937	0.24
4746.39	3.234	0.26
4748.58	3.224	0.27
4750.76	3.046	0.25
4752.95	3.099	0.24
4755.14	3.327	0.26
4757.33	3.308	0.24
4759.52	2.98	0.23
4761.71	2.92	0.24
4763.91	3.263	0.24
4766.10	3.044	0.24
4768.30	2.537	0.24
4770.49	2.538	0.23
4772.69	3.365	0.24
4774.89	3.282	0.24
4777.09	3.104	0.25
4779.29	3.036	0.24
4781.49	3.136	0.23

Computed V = 3.308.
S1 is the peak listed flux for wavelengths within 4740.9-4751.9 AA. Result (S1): 3.234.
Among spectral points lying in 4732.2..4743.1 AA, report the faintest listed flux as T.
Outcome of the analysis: 2.948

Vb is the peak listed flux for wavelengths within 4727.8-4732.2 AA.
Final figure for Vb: 3.454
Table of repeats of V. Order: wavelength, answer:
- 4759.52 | 2.98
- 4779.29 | 3.036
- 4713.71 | 2.858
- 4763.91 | 3.263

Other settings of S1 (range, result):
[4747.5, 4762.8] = 3.327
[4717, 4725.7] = 3.407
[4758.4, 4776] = 3.365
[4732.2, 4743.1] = 3.347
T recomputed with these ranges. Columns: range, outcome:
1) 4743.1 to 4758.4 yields 2.937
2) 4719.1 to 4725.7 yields 3.347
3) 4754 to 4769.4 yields 2.537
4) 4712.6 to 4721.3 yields 2.858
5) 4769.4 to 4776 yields 2.538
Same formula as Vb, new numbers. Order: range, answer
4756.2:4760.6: 3.308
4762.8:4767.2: 3.263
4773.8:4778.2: 3.282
